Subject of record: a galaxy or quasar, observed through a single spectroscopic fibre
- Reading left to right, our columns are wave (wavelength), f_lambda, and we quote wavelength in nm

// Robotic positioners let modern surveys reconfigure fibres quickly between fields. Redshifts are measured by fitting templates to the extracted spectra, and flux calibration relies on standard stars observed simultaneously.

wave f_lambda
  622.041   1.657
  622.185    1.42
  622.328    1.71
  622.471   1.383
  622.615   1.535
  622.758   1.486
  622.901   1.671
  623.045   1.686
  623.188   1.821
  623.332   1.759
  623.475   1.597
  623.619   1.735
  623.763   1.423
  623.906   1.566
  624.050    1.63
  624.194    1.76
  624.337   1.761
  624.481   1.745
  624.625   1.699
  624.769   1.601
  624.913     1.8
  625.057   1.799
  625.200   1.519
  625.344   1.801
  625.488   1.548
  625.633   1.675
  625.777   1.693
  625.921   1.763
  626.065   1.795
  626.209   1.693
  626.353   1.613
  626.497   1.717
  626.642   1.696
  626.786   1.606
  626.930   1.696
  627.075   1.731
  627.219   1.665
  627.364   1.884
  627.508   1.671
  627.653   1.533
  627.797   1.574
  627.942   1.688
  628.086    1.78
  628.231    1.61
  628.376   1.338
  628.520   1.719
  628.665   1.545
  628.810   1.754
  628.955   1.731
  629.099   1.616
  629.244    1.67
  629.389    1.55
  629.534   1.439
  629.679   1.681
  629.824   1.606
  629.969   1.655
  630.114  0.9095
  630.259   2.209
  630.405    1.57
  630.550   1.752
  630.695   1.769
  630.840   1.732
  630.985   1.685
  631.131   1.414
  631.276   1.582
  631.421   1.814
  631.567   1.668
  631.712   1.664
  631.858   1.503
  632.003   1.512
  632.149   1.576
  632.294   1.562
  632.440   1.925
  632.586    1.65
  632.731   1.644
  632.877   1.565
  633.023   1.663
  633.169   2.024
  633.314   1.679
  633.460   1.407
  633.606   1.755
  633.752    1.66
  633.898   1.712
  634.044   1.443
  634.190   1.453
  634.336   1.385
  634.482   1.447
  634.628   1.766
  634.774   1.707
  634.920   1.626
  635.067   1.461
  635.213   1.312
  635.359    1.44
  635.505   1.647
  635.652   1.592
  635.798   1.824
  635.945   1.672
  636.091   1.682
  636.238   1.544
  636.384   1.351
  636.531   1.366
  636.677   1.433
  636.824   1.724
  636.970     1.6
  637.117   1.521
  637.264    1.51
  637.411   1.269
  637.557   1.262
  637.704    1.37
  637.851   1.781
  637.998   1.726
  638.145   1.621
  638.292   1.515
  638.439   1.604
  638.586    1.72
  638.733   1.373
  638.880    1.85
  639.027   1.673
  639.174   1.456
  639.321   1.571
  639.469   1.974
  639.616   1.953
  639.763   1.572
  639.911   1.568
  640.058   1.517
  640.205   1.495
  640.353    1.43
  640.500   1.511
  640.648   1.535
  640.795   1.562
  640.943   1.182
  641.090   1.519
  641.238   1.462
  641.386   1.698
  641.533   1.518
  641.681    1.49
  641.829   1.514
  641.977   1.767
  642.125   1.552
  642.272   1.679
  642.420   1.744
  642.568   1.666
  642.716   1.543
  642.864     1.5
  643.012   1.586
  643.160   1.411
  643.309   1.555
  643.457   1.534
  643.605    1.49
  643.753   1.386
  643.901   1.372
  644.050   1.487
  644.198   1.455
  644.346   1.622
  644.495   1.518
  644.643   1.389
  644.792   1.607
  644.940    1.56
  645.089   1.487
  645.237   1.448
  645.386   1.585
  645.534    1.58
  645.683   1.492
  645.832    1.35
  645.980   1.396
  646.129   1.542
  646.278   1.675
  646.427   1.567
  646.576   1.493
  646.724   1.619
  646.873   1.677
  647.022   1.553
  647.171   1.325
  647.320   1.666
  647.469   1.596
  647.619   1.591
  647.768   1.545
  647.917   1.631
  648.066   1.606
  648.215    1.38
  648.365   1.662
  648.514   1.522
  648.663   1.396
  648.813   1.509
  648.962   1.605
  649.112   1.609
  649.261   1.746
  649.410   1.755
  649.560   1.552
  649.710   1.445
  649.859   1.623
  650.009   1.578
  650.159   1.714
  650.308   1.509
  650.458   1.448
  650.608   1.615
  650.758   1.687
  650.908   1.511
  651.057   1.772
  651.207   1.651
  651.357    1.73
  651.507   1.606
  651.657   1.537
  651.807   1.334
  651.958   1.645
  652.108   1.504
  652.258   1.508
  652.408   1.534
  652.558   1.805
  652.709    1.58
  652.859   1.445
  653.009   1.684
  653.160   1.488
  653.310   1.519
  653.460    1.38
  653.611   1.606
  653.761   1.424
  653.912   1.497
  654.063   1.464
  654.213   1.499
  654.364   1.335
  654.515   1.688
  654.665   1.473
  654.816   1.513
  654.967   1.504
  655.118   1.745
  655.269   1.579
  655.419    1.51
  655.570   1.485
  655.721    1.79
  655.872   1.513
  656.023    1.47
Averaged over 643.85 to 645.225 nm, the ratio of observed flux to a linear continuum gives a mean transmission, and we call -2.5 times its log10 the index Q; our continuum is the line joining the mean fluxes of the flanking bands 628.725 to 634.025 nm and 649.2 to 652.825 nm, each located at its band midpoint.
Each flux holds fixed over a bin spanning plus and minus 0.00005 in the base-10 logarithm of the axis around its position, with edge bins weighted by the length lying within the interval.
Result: 0.08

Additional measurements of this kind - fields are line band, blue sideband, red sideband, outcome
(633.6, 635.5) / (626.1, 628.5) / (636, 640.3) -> 0.04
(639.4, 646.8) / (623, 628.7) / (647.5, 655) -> 0.04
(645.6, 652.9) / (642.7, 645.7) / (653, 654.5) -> -0.05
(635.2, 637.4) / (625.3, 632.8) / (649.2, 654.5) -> 0.05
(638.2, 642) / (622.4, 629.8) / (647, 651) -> 0.02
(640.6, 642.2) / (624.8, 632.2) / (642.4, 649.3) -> 0.03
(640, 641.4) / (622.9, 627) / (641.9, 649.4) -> 0.07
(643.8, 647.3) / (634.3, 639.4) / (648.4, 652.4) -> 0.04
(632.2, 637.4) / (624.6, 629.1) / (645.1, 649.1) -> 0.02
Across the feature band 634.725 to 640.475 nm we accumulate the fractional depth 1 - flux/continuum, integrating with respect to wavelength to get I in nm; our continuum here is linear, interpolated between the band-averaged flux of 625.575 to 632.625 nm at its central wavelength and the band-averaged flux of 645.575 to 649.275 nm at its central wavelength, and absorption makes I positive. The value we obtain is 0.11 nm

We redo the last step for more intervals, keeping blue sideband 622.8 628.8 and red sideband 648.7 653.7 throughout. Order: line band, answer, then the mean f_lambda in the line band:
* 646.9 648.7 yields 0.05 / 1.55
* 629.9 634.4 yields 0.05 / 1.63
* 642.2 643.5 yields 0.02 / 1.58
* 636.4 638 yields 0.14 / 1.49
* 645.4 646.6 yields 0.06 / 1.52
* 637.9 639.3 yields 0.01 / 1.62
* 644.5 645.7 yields 0.06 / 1.52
